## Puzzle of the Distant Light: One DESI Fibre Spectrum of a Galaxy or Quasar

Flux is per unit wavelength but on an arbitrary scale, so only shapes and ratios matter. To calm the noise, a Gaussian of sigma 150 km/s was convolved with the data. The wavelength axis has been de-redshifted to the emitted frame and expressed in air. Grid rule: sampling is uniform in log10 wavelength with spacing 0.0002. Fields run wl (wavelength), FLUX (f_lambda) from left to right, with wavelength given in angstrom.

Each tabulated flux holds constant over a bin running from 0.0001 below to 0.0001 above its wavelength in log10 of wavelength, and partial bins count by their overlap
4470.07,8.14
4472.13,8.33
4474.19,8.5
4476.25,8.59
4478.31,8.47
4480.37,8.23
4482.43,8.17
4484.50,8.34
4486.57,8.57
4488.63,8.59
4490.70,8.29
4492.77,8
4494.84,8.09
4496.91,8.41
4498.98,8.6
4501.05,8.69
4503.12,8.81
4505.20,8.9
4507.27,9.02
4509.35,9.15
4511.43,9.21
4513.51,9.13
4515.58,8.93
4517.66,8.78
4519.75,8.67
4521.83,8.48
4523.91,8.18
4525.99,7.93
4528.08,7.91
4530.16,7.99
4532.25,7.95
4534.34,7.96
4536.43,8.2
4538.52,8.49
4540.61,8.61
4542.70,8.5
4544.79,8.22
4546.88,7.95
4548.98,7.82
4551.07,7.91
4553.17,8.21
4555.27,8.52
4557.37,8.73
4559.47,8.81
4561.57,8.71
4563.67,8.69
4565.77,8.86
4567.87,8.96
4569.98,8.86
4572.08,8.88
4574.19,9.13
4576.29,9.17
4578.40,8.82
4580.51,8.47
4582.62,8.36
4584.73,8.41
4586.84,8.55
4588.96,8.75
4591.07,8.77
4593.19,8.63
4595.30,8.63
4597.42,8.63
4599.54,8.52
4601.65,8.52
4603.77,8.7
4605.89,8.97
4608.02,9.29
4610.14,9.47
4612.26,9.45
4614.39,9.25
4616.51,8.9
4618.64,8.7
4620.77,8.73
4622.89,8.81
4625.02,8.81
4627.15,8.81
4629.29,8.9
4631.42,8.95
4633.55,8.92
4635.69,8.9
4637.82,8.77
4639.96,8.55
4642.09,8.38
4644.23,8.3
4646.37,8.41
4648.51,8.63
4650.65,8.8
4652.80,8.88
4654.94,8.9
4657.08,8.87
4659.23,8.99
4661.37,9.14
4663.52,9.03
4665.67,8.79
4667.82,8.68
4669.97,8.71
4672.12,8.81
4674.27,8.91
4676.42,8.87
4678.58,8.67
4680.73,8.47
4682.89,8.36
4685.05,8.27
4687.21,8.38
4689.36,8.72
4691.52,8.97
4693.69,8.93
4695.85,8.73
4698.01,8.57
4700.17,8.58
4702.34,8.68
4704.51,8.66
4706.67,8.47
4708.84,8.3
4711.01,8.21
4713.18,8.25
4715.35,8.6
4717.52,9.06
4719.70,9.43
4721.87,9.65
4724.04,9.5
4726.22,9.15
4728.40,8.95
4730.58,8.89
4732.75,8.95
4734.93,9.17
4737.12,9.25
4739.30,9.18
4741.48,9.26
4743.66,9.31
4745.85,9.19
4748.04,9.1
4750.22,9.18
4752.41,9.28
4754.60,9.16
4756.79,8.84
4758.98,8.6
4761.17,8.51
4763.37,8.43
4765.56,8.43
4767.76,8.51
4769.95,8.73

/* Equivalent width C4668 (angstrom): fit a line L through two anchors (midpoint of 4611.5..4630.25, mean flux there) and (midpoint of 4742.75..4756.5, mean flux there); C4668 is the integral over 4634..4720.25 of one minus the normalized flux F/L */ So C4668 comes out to 3.27 angstrom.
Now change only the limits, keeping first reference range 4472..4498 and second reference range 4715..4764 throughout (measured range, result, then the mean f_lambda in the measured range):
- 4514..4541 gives 0.5 angstrom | 8.32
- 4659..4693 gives 0.6 angstrom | 8.73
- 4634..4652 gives 0.4 angstrom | 8.61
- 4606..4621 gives -0.7 angstrom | 9.12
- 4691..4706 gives 0.4 angstrom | 8.71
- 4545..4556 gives 0.6 angstrom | 8.08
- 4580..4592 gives 0.1 angstrom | 8.55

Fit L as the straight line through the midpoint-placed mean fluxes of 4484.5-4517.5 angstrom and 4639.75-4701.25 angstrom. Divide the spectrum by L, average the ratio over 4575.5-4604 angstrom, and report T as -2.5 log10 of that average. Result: 0.008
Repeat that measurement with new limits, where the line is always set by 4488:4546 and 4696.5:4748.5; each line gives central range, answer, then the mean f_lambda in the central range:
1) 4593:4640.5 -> -0.02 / 8.87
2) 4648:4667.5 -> -0.01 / 8.89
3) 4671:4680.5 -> 0.00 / 8.79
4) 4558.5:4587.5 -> -0.02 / 8.77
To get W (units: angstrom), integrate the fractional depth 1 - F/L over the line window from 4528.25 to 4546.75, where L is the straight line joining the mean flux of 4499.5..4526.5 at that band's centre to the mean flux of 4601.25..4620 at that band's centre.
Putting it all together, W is 1.3 angstrom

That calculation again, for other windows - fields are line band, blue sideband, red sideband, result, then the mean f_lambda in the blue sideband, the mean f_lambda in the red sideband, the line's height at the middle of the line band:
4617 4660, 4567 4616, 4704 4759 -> 0.7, 8.83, 9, 8.89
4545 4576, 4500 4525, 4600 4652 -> 0.9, 8.83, 8.83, 8.83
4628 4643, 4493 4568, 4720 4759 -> 0.1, 8.49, 9.17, 8.83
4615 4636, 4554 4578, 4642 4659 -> -0.3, 8.84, 8.68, 8.72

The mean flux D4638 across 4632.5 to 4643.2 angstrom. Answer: 8.7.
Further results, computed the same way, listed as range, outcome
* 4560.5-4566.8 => 8.76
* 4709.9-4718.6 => 8.53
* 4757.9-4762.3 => 8.54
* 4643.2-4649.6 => 8.45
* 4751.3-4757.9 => 9.09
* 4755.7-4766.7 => 8.56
